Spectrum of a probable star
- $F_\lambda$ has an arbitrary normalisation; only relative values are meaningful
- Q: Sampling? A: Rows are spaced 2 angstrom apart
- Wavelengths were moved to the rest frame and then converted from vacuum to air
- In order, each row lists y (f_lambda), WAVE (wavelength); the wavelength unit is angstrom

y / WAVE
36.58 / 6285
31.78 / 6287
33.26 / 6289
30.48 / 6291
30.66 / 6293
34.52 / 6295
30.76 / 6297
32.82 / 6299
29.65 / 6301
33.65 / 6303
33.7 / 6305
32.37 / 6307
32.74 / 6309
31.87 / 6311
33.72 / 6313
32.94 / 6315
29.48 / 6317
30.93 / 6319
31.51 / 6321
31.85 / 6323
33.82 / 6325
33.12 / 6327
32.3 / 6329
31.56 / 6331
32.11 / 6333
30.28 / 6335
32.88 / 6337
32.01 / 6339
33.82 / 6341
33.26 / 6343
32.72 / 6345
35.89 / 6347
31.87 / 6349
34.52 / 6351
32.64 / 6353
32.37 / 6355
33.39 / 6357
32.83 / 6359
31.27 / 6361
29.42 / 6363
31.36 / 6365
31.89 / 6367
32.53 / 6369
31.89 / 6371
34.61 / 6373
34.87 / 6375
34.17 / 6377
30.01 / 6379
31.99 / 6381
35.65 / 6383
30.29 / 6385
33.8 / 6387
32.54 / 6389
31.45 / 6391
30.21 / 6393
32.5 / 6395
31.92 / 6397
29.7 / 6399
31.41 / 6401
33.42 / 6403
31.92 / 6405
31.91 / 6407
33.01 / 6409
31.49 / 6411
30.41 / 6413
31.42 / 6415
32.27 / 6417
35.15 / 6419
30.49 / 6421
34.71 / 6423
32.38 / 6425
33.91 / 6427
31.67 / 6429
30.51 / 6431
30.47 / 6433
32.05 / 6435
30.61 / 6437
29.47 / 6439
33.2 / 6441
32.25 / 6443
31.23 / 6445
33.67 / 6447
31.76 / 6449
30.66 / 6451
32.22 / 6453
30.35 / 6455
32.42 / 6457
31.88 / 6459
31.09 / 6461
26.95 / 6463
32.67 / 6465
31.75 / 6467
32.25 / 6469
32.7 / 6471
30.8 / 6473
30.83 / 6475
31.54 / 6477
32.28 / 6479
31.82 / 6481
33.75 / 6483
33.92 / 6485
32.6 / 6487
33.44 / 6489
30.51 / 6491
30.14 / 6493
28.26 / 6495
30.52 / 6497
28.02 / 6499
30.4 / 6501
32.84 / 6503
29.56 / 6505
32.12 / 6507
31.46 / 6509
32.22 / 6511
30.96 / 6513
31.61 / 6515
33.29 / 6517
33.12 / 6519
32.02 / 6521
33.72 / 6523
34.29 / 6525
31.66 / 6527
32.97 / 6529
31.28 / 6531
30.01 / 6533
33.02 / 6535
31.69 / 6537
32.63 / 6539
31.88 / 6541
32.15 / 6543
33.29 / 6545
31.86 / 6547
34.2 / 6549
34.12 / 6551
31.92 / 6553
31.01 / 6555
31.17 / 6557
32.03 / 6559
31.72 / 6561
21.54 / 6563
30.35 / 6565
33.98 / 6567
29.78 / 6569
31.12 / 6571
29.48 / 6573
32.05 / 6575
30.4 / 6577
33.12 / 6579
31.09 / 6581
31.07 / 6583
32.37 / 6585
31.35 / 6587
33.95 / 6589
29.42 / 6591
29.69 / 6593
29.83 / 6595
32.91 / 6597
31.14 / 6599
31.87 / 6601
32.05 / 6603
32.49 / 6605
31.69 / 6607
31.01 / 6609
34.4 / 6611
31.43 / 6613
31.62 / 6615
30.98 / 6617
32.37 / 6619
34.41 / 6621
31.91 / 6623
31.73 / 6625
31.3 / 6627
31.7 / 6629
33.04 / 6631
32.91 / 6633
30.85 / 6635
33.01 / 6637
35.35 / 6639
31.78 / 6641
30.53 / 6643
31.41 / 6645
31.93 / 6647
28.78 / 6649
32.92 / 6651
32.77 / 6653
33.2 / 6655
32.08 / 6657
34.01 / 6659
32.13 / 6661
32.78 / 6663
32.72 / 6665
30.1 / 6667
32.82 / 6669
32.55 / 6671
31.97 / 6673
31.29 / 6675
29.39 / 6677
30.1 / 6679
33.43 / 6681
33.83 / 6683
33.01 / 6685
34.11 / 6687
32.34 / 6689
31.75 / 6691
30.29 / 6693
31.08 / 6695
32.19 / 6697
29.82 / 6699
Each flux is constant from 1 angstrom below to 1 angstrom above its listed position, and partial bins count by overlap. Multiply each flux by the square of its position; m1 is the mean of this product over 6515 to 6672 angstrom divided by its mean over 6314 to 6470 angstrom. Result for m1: 1.1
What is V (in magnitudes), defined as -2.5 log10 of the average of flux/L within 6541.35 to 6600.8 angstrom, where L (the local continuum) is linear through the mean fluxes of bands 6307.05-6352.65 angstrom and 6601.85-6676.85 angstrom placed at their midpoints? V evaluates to 0.03 mag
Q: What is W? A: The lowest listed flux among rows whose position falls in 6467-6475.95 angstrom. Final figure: 30.8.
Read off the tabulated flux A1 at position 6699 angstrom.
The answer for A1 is 29.82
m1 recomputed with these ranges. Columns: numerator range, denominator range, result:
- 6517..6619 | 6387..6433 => 1.04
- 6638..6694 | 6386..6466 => 1.09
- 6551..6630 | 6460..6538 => 1.02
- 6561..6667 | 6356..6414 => 1.06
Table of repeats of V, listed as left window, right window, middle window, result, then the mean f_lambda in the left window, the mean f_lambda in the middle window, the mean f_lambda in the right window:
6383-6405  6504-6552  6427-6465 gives 0.024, 31.9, 31.4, 32.3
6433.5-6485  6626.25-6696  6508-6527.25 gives -0.023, 31.6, 32.5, 32.1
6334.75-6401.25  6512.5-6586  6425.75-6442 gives 0.023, 32.4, 31.5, 31.7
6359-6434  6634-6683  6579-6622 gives 0.009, 32.1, 31.8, 32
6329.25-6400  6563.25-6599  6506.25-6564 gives -0.018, 32.4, 31.9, 31.1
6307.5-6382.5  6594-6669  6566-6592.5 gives 0.025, 32.5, 31.4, 32.1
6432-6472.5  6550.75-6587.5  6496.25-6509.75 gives 0.020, 31.5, 30.7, 31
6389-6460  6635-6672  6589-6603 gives 0.035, 31.8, 31.1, 32.2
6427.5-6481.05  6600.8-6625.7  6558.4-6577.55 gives 0.062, 31.5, 30.2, 32.2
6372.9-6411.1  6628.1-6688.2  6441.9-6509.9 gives 0.029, 32.3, 31.4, 32.2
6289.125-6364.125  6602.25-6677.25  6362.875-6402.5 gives 0.003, 32.3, 32.2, 32.1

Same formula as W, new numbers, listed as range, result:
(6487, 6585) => 21.54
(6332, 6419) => 29.42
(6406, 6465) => 26.95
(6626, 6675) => 28.78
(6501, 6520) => 29.56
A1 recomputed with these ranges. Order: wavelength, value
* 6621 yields 34.41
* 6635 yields 30.85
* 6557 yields 31.17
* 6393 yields 30.21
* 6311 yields 31.87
